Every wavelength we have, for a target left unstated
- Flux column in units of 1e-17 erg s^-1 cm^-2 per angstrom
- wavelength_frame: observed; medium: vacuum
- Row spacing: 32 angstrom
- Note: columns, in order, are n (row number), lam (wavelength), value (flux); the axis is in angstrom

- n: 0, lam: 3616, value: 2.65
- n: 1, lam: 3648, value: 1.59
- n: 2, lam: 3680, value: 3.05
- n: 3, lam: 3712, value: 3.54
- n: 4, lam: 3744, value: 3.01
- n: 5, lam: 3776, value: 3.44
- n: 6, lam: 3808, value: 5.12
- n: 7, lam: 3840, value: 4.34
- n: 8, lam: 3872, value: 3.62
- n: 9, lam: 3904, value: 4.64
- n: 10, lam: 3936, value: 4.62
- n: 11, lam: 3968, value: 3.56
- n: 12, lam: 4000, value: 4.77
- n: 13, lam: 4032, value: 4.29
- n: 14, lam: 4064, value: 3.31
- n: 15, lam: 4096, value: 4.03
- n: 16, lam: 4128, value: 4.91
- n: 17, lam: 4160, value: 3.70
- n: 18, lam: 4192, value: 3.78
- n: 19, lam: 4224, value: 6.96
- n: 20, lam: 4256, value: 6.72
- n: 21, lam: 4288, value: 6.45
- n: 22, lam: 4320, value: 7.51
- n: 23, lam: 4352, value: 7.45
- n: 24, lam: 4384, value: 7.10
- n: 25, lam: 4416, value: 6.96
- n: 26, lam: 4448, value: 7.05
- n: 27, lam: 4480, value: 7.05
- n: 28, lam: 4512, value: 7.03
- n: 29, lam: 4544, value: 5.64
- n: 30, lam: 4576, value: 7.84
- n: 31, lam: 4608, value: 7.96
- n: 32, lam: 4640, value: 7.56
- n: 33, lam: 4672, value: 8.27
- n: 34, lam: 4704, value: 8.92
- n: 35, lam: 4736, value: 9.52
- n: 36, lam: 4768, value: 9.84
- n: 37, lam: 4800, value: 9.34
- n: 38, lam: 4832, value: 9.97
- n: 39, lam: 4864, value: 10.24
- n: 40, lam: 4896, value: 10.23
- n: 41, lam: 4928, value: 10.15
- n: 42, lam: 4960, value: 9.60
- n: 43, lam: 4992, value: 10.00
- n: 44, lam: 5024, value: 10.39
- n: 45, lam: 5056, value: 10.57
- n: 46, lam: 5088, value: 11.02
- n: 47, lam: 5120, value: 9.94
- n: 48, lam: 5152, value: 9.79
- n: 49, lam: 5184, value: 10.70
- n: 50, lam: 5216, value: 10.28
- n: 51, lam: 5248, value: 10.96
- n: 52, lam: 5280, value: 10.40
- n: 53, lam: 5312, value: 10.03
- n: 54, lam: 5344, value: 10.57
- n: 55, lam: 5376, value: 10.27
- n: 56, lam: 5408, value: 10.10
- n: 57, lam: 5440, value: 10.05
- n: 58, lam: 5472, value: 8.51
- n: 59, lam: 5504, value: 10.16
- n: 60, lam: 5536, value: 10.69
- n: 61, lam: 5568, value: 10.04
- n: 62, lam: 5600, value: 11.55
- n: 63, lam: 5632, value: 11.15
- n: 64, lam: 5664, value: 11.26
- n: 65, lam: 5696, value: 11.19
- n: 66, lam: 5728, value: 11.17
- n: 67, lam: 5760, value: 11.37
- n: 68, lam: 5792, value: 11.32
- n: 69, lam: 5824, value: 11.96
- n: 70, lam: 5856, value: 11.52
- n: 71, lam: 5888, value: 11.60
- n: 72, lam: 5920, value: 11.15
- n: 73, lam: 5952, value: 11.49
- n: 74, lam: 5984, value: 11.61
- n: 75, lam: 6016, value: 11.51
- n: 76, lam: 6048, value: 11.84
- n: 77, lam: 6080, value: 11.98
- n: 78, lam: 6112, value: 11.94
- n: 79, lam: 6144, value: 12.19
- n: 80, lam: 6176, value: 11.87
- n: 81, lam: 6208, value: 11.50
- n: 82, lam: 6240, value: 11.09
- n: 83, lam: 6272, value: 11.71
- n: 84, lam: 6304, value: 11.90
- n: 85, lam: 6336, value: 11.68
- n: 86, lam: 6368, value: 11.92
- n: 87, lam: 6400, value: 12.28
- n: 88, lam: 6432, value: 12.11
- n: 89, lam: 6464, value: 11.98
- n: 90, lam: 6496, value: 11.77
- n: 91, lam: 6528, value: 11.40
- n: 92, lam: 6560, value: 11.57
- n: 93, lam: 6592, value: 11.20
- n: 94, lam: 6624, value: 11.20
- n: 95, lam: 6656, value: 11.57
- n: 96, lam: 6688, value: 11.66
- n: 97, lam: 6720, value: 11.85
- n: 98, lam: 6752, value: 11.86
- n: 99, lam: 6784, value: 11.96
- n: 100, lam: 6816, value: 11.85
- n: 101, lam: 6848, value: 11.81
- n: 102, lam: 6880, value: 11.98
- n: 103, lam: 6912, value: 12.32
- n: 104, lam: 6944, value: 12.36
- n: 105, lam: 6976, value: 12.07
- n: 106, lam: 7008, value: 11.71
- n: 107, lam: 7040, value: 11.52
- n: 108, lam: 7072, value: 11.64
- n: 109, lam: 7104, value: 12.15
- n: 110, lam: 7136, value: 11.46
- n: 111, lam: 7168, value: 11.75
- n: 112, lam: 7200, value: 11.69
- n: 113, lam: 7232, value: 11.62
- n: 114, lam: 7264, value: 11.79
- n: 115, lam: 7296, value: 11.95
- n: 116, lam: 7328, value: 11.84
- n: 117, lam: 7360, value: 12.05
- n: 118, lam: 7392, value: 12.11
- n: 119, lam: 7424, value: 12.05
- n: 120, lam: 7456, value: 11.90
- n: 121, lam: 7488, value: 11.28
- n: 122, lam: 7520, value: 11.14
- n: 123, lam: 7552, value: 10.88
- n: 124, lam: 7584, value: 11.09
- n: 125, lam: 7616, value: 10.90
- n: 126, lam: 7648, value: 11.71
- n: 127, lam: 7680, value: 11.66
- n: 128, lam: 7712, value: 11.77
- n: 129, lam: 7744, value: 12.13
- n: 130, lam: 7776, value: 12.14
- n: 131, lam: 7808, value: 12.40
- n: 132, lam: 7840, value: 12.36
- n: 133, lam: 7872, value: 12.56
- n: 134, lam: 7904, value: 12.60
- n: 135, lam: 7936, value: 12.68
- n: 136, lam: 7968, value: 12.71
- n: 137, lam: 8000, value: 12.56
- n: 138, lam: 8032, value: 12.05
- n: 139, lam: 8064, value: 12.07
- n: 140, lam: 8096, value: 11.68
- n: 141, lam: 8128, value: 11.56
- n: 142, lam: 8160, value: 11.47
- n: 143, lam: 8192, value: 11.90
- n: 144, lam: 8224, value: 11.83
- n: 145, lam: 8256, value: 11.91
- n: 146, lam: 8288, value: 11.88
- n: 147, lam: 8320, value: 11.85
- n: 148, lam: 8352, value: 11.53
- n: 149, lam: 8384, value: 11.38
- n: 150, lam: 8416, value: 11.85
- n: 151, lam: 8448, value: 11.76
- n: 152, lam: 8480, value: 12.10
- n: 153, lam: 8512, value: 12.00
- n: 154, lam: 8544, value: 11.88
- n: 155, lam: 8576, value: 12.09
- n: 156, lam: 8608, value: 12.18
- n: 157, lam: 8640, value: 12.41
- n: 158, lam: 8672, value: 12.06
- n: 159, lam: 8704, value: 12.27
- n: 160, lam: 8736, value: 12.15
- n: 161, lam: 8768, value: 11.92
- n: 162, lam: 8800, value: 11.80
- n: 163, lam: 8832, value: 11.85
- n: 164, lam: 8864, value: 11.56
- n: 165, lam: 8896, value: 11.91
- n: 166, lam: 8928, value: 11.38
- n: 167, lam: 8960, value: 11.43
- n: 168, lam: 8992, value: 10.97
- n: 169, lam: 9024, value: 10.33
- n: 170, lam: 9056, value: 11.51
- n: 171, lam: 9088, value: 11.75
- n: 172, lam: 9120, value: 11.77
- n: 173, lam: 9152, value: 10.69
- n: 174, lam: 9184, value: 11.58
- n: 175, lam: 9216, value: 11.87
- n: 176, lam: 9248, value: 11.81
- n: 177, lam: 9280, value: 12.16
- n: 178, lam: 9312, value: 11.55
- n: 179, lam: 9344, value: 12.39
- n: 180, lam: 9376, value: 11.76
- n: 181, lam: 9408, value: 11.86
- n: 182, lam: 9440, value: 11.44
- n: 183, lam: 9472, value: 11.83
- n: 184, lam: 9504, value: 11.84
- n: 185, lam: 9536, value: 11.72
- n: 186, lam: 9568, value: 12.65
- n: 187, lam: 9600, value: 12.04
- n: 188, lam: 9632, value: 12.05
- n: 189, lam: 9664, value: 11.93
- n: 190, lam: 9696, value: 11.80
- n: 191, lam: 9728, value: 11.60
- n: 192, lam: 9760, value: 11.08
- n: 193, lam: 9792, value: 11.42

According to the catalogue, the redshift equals 0.06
